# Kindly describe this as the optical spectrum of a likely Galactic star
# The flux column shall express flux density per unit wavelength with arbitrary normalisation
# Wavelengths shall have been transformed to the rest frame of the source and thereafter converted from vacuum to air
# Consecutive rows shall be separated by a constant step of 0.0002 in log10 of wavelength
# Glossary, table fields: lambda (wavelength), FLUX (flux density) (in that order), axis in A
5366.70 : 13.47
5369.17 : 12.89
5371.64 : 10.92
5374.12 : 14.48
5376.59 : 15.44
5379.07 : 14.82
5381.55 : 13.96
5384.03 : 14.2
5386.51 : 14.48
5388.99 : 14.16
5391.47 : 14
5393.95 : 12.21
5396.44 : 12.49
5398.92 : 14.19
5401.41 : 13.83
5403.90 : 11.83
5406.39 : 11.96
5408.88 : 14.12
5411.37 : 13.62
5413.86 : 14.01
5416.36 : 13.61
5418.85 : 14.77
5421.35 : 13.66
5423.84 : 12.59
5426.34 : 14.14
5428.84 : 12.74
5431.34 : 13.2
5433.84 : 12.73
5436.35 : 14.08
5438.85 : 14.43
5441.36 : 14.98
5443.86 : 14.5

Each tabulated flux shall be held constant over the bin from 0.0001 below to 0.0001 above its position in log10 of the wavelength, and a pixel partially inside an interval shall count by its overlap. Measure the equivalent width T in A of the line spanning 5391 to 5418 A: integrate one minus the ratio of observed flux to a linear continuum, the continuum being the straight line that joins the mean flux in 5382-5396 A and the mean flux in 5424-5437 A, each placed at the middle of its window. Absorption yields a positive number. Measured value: 0.6 A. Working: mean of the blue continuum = 13.7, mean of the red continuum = 13.3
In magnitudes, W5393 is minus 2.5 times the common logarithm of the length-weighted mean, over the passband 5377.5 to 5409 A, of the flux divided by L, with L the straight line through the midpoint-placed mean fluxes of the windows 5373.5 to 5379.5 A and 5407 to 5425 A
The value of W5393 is 0.07 mag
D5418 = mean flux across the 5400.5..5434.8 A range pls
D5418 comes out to 13.3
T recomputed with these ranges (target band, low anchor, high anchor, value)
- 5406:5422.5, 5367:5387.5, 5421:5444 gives -0.04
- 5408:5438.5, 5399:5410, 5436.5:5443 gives 0.51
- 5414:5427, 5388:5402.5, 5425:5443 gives -0.09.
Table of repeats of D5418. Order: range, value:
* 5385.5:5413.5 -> 13.4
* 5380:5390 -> 14.2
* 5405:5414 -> 13.3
